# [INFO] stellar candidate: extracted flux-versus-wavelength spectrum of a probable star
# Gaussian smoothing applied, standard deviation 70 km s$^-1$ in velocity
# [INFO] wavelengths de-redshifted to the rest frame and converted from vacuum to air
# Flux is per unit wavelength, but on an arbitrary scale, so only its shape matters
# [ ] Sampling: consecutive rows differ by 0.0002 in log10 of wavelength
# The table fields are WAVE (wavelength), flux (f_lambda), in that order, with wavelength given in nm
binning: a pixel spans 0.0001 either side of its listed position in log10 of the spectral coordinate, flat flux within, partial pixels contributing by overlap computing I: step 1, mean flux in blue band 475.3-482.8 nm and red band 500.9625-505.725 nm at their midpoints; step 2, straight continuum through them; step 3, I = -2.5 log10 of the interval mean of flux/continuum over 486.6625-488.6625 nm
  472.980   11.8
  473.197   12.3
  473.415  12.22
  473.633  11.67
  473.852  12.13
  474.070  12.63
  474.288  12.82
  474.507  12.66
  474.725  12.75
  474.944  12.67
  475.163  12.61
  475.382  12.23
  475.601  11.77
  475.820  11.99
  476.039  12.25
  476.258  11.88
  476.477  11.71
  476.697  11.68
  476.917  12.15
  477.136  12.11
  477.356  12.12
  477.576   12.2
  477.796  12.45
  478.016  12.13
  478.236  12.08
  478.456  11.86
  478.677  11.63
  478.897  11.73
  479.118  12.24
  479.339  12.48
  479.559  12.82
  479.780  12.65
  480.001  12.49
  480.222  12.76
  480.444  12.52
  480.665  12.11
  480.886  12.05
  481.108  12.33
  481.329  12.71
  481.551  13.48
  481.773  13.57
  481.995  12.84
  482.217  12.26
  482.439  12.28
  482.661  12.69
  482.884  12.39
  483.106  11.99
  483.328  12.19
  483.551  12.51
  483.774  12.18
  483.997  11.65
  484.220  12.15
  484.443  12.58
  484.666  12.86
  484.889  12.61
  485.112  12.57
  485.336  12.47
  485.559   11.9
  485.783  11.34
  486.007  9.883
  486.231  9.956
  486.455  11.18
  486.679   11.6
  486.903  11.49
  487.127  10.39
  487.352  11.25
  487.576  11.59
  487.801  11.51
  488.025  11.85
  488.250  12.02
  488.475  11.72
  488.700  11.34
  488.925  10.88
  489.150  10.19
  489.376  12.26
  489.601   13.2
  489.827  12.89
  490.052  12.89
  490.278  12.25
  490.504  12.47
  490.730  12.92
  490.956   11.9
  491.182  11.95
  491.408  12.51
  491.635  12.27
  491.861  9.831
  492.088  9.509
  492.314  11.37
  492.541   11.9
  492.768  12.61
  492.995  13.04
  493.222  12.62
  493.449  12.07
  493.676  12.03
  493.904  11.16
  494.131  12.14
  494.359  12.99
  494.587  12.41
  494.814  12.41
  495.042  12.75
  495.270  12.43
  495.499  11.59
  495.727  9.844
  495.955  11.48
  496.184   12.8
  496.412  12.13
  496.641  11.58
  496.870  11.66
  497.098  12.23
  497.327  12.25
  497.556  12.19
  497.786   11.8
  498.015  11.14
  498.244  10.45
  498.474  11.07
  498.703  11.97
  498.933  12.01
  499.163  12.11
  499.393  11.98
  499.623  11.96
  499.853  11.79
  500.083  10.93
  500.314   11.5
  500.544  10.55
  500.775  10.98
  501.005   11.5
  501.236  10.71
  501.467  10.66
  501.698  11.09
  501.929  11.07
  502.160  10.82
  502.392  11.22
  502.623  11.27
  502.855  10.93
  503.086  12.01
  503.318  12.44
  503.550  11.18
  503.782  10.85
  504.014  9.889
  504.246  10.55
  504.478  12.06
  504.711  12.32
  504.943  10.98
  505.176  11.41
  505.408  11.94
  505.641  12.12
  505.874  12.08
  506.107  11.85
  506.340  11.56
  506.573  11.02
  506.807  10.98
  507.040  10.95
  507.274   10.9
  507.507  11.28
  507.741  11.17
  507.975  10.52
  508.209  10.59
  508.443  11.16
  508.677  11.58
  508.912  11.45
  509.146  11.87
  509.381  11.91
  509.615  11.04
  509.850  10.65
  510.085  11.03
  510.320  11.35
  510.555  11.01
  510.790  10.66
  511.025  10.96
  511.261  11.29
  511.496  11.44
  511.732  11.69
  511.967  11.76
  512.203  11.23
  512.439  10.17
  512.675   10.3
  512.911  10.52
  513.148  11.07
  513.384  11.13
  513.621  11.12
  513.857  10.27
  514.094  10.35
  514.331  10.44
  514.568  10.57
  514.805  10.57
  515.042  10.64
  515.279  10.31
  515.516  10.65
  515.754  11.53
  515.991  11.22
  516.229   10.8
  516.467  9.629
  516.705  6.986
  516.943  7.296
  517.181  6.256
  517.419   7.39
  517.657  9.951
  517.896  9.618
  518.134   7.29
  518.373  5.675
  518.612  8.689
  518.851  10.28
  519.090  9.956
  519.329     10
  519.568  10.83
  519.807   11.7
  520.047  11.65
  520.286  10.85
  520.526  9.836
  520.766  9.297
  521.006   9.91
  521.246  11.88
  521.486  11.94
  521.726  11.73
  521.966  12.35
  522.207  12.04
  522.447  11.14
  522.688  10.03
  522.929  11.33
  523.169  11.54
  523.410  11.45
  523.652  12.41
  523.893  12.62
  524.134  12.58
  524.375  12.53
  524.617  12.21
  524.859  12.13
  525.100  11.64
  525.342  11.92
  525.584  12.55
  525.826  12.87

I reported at 0.04 mag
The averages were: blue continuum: 12.3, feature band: 11.5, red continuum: 11.3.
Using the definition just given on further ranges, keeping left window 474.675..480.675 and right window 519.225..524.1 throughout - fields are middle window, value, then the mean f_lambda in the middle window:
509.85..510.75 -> 0.046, 11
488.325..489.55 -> 0.053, 11.4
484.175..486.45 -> 0.023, 11.8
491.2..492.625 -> 0.060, 11.3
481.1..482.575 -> -0.060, 12.8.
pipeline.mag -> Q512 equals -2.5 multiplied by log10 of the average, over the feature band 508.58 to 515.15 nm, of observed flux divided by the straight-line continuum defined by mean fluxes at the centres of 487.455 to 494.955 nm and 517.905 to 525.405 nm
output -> 0.03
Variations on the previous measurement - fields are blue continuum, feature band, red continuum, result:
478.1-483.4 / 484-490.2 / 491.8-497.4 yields 0.04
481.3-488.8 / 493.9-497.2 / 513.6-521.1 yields -0.07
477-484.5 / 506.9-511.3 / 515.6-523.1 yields -0.05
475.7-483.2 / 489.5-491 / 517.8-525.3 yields -0.06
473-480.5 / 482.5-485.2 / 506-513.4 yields -0.03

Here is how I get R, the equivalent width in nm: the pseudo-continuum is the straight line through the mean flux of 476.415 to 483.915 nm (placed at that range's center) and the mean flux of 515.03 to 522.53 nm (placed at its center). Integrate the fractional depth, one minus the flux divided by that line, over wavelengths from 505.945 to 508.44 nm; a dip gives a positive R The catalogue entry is -0.10 nm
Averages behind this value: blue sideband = 12.3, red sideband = 9.97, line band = 11.1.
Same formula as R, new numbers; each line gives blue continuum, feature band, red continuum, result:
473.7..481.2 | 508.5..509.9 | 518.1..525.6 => -0.01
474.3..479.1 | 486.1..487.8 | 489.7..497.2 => 0.14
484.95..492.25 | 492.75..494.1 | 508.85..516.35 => -0.09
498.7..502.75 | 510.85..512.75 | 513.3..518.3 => -0.19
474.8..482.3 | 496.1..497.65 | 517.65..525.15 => -0.06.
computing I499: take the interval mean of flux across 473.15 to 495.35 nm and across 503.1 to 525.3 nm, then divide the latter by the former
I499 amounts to 0.90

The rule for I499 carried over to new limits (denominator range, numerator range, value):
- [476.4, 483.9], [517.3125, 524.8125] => 0.87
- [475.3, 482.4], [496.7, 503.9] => 0.93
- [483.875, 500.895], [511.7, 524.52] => 0.89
